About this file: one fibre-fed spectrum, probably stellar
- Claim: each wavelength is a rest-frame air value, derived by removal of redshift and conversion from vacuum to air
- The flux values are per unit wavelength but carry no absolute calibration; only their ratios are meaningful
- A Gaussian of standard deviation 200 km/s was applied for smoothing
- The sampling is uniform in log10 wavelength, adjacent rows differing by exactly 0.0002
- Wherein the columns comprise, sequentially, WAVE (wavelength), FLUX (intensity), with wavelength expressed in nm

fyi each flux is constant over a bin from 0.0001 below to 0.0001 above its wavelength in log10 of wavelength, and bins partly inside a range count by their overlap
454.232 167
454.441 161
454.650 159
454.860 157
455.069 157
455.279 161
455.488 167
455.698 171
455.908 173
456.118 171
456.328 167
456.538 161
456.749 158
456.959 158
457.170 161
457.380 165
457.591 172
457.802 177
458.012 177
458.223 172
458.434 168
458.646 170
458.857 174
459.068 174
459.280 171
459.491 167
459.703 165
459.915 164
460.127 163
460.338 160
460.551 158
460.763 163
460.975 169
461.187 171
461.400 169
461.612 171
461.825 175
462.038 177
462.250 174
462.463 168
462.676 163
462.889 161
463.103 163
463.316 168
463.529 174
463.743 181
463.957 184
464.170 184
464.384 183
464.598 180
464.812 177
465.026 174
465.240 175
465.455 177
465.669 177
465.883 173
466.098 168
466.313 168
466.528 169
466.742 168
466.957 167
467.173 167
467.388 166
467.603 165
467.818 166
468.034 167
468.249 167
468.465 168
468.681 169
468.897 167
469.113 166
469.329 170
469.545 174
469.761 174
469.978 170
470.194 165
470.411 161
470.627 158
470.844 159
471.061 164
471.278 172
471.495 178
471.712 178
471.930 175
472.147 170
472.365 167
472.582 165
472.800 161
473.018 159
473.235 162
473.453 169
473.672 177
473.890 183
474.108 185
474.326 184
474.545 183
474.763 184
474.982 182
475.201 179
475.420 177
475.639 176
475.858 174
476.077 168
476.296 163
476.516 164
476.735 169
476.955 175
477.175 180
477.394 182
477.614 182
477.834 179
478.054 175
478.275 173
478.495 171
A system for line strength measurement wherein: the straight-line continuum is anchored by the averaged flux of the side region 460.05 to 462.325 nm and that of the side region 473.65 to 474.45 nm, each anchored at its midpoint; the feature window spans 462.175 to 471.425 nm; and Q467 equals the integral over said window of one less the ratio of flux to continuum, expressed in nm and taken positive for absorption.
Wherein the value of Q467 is 0.239 nm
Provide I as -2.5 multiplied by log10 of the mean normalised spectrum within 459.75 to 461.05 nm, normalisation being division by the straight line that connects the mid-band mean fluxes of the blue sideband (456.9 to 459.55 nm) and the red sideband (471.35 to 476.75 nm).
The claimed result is 0.05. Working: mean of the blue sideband 170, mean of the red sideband 173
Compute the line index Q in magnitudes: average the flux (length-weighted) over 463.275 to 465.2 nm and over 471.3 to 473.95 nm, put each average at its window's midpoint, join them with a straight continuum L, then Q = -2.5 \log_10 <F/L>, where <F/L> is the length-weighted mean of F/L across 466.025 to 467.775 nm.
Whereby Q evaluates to 0.05 mag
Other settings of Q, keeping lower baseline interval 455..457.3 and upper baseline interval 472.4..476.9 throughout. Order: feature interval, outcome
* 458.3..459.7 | -0.03 mag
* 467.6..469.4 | 0.02 mag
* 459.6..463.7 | 0.00 mag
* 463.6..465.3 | -0.07 mag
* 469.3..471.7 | 0.02 mag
